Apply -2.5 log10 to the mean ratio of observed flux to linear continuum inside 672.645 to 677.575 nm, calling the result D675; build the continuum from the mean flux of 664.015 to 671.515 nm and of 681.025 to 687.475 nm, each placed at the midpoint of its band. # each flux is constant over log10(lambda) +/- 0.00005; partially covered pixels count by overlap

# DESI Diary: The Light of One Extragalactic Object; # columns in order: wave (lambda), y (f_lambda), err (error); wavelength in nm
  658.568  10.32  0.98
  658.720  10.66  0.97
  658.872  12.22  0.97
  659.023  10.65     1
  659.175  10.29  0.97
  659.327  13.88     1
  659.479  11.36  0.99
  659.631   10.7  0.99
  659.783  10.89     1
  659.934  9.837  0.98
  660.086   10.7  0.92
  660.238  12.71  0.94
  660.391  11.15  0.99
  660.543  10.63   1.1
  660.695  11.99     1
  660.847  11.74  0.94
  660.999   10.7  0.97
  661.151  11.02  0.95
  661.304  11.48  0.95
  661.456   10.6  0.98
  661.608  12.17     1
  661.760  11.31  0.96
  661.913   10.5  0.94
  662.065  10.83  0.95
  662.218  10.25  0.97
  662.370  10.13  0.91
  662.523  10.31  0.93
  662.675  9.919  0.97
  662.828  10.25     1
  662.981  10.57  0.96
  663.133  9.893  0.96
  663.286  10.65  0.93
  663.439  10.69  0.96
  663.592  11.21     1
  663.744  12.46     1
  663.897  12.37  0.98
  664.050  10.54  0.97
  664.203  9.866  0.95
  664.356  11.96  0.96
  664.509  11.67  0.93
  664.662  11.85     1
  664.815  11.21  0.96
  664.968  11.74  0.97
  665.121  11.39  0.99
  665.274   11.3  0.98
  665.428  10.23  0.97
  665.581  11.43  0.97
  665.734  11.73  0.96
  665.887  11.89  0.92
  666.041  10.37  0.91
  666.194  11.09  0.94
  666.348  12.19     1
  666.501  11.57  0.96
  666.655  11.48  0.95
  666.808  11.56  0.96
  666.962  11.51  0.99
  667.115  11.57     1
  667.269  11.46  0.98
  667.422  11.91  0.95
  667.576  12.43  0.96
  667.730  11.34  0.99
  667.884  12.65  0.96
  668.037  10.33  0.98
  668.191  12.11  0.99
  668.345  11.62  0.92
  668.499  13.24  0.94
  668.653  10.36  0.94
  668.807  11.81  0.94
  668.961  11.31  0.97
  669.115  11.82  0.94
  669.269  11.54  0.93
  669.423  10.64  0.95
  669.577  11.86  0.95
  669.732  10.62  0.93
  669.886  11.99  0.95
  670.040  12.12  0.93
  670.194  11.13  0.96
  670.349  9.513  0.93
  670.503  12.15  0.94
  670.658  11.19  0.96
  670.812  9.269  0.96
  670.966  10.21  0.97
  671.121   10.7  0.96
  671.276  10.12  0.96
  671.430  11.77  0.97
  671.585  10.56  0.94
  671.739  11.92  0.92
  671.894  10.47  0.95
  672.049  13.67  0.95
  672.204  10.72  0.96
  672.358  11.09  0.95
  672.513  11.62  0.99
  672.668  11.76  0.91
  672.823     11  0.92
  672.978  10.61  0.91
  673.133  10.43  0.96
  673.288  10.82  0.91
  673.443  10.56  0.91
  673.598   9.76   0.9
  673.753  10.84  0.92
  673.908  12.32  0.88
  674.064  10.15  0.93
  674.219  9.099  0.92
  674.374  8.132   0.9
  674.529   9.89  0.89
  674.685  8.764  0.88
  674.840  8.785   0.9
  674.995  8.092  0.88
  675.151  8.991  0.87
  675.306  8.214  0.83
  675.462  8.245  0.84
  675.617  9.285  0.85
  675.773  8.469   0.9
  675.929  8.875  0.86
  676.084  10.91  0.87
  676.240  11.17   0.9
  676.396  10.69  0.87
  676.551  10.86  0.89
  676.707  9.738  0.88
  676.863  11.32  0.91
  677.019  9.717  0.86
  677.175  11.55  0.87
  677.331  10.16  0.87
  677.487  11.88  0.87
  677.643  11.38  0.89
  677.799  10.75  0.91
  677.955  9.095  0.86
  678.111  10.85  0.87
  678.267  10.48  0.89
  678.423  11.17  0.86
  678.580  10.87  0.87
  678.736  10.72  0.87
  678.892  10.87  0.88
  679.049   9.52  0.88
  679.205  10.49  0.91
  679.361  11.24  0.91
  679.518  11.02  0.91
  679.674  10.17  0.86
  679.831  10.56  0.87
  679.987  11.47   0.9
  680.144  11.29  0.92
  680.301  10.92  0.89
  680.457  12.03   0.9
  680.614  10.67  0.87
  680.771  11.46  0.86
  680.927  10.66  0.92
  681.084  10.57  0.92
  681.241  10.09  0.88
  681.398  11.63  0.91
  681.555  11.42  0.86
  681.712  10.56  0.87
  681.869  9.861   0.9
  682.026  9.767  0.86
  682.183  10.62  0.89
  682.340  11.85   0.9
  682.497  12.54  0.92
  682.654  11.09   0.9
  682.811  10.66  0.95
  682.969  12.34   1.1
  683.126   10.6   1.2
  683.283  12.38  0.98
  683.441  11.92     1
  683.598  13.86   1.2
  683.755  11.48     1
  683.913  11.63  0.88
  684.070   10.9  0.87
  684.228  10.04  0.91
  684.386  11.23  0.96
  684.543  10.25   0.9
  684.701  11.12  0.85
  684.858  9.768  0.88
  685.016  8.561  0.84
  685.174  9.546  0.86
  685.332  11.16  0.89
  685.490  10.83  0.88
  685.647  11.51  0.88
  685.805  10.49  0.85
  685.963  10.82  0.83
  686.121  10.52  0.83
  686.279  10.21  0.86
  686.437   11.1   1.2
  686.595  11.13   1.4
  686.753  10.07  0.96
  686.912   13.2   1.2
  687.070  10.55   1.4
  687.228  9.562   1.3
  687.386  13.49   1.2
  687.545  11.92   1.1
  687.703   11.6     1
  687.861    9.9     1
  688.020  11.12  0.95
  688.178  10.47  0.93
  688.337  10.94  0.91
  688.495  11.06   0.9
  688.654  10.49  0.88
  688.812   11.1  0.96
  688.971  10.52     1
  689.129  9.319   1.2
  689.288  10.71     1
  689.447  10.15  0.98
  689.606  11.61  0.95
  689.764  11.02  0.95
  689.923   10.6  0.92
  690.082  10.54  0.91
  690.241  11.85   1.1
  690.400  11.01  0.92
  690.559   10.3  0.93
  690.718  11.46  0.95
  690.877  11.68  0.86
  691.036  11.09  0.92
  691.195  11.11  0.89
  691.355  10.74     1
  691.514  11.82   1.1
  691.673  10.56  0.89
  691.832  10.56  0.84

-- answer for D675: 0.12 mag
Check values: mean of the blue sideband 11.3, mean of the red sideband 11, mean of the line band 10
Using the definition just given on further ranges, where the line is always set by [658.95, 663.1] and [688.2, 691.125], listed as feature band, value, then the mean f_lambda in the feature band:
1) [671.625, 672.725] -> -0.06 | 11.6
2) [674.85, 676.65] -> 0.16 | 9.42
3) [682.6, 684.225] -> -0.07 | 11.6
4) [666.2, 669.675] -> -0.07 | 11.6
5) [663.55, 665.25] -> -0.05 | 11.5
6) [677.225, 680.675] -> 0.01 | 10.8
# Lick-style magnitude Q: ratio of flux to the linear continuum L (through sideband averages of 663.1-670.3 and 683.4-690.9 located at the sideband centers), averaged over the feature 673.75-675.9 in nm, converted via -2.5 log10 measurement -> 0.22 mag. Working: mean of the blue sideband 11.4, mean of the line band 9.17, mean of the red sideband 10.9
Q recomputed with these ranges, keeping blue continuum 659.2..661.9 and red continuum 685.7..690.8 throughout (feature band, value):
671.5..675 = 0.06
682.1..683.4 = -0.05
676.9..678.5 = 0.03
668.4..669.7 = -0.03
